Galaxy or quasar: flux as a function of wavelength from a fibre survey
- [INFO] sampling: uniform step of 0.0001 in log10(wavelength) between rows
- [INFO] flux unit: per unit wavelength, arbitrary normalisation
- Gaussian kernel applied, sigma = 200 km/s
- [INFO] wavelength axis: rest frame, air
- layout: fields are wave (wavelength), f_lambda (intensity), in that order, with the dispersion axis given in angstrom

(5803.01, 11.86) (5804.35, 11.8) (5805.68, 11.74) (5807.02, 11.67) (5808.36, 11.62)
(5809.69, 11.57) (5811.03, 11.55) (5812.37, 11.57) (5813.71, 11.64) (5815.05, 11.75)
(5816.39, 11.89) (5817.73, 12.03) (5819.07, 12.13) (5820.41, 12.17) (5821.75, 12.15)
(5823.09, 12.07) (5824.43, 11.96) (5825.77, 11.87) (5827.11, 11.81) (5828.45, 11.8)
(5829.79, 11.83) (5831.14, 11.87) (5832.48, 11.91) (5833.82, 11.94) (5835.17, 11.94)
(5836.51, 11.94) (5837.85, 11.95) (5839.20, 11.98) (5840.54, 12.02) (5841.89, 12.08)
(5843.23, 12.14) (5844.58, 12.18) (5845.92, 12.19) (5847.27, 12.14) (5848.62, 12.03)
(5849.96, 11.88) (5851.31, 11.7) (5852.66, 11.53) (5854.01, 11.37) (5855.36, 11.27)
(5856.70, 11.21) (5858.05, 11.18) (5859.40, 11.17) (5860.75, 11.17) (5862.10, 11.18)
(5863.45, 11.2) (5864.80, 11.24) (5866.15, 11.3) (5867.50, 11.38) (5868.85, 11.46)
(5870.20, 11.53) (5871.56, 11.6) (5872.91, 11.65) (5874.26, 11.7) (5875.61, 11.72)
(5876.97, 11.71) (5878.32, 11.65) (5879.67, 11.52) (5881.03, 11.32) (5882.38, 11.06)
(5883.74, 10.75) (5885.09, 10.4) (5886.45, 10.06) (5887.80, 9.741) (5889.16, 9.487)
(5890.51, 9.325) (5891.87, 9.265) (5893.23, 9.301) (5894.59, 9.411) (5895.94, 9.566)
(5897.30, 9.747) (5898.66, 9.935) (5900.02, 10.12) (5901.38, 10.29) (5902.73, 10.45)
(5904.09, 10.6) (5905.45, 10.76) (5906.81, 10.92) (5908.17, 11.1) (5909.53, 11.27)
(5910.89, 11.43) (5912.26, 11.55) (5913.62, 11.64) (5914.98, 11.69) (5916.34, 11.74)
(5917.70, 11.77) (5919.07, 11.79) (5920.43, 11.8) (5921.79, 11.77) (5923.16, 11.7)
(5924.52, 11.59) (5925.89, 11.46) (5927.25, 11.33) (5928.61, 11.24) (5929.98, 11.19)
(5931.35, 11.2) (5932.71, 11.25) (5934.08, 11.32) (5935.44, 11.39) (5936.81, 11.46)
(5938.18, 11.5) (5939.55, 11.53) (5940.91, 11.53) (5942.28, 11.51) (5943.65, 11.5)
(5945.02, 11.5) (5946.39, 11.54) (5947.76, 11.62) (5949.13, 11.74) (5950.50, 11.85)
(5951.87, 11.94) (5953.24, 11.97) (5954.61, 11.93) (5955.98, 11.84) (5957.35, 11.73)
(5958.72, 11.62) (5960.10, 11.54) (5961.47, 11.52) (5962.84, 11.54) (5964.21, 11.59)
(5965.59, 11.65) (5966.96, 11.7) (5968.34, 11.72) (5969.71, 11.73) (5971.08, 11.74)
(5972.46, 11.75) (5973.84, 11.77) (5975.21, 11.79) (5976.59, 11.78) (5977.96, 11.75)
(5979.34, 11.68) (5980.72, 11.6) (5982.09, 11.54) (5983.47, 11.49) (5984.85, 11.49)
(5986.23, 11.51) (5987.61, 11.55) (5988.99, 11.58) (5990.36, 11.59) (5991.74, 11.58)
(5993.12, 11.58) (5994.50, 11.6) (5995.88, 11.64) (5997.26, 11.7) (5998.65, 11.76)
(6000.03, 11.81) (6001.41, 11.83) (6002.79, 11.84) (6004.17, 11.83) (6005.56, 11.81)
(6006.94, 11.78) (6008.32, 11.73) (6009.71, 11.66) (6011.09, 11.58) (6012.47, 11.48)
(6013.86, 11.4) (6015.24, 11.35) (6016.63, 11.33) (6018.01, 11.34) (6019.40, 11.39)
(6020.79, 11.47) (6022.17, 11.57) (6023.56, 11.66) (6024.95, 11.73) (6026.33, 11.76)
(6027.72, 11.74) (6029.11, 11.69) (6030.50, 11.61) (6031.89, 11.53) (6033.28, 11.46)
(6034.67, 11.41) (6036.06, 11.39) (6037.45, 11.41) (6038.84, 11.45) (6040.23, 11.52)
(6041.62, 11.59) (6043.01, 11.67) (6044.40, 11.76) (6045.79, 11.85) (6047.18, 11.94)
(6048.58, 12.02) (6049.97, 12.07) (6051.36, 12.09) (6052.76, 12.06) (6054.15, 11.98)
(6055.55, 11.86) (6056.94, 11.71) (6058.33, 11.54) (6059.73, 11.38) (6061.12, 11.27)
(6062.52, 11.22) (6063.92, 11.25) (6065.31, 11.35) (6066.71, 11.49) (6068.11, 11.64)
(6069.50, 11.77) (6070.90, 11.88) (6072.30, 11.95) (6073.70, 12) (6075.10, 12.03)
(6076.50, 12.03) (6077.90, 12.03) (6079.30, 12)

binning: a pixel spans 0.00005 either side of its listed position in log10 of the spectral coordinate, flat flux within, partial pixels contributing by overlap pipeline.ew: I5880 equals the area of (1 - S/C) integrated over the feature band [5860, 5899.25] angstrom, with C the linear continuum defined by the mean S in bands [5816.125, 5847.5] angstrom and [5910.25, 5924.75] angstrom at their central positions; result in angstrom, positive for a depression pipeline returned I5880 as 3.6 angstrom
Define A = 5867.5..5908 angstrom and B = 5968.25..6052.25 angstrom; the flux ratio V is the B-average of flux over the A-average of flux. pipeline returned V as 1.10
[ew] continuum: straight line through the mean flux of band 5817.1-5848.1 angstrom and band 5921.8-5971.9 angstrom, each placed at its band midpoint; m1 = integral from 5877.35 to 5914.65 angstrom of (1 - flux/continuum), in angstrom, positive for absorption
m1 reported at 4.0 angstrom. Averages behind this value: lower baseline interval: 12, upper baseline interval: 11.6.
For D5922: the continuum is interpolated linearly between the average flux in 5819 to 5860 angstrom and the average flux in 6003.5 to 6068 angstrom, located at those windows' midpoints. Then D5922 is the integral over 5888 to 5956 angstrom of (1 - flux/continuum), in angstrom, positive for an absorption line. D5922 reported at 3.80 angstrom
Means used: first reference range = 11.9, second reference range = 11.6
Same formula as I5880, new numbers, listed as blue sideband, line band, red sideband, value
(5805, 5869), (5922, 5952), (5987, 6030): 0.5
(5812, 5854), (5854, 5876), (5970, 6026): 0.9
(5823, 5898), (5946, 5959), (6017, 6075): -0.4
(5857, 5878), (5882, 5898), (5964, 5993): 2.3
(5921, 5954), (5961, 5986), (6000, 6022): -0.2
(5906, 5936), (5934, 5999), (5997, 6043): -0.7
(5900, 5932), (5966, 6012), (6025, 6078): -0.7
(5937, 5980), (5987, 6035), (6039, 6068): 0.3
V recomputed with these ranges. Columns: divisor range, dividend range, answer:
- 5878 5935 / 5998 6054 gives 1.08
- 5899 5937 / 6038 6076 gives 1.04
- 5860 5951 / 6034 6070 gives 1.05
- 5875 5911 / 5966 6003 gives 1.12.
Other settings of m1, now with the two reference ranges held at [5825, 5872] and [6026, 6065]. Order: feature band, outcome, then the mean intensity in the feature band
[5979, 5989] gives 0.1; 11.5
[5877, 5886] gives 0.4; 11.1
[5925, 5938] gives 0.4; 11.3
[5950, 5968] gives -0.1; 11.7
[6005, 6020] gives 0.2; 11.5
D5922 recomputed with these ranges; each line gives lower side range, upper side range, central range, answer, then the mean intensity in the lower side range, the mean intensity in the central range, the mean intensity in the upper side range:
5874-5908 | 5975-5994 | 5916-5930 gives -1.0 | 10.4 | 11.6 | 11.6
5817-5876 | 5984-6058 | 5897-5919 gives 1.4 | 11.7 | 11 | 11.7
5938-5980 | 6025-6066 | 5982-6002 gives 0.1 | 11.7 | 11.6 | 11.6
